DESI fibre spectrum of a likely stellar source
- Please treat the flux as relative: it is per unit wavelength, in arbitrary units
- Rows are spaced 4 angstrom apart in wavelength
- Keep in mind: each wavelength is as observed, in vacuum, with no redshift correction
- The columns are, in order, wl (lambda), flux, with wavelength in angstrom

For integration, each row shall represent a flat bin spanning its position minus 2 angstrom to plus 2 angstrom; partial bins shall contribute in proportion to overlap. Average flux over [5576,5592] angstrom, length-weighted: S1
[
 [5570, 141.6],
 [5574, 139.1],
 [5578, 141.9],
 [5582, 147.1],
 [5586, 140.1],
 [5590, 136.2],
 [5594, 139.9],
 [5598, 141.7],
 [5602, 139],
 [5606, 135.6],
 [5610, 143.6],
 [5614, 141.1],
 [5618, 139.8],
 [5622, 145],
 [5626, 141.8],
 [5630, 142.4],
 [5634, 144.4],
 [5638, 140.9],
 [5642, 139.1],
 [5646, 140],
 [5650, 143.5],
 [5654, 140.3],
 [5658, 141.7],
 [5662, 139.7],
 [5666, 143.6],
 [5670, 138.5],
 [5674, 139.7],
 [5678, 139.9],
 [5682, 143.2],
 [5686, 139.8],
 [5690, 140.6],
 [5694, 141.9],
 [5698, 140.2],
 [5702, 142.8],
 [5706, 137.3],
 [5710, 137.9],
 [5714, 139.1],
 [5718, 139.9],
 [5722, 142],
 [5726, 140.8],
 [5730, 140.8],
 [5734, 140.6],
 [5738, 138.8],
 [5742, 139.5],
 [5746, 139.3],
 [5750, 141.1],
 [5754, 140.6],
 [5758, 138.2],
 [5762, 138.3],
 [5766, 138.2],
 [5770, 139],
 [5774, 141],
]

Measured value 141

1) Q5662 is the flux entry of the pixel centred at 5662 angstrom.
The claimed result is 139.7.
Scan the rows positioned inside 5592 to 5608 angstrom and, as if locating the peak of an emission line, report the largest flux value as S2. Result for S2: 141.7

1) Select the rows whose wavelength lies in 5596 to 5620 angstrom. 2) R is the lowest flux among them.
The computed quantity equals 135.6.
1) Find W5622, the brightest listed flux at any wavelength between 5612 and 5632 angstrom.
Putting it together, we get 145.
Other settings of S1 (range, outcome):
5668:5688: 140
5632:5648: 141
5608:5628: 142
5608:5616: 142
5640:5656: 141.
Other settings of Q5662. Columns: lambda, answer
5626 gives 141.8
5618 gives 139.8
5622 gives 145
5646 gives 140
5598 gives 141.7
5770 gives 139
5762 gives 138.3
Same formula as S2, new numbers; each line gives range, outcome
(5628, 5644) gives 144.4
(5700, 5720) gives 142.8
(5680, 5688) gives 143.2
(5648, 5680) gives 143.6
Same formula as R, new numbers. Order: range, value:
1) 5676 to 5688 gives 139.8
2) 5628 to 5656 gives 139.1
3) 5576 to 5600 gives 136.2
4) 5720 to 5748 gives 138.8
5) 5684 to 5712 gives 137.3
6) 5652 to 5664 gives 139.7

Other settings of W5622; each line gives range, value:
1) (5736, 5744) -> 139.5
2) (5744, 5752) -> 141.1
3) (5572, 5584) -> 147.1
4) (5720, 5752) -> 142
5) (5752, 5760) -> 140.6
